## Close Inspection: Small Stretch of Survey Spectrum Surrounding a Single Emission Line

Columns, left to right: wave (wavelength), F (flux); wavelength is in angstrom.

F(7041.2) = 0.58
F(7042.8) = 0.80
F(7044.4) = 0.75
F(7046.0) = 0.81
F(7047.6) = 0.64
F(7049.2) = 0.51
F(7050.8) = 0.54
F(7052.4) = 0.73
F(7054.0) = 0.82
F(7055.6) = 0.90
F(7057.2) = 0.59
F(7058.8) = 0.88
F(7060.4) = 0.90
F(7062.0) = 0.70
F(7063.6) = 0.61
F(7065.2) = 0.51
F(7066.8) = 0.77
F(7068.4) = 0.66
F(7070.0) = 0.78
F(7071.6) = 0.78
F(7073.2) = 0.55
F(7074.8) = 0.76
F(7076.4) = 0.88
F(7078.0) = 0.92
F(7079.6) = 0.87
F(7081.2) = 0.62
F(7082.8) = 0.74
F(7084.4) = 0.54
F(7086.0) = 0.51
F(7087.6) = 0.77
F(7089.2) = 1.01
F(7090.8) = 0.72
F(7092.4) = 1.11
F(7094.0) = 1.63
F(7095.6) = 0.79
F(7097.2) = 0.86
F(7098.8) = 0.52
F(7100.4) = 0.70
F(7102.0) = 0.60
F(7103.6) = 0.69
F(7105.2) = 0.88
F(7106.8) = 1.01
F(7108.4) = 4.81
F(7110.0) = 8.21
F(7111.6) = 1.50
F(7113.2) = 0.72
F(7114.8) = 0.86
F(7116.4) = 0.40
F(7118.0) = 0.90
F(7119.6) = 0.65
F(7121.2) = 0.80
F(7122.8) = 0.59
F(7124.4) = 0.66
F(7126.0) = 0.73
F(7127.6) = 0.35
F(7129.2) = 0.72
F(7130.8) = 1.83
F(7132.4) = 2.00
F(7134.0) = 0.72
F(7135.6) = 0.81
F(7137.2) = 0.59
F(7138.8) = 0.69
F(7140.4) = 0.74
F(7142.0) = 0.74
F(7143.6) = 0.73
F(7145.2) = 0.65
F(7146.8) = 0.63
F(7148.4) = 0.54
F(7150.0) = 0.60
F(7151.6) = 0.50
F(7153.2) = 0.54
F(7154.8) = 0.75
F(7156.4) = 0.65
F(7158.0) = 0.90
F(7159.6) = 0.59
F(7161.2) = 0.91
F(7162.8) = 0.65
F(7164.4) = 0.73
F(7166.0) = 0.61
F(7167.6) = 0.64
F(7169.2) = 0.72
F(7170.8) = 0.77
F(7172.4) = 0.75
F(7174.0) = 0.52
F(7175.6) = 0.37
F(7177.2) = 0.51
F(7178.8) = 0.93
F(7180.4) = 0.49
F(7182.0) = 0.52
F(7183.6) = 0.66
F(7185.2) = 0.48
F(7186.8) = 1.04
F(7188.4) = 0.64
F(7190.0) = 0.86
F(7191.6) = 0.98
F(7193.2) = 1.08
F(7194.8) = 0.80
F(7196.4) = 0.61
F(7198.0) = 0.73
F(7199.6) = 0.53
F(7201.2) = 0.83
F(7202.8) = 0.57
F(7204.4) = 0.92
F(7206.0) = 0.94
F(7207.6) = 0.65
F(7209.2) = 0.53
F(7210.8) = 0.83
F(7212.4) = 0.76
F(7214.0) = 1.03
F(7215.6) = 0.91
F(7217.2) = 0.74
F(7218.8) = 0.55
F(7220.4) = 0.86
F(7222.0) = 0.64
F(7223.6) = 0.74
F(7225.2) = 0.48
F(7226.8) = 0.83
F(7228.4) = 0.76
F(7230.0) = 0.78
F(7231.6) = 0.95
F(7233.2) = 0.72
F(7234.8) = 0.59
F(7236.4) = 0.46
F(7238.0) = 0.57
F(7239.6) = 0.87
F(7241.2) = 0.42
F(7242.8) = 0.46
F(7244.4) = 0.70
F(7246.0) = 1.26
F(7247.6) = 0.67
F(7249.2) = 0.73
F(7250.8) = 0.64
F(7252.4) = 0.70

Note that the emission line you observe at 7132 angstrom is [N II]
